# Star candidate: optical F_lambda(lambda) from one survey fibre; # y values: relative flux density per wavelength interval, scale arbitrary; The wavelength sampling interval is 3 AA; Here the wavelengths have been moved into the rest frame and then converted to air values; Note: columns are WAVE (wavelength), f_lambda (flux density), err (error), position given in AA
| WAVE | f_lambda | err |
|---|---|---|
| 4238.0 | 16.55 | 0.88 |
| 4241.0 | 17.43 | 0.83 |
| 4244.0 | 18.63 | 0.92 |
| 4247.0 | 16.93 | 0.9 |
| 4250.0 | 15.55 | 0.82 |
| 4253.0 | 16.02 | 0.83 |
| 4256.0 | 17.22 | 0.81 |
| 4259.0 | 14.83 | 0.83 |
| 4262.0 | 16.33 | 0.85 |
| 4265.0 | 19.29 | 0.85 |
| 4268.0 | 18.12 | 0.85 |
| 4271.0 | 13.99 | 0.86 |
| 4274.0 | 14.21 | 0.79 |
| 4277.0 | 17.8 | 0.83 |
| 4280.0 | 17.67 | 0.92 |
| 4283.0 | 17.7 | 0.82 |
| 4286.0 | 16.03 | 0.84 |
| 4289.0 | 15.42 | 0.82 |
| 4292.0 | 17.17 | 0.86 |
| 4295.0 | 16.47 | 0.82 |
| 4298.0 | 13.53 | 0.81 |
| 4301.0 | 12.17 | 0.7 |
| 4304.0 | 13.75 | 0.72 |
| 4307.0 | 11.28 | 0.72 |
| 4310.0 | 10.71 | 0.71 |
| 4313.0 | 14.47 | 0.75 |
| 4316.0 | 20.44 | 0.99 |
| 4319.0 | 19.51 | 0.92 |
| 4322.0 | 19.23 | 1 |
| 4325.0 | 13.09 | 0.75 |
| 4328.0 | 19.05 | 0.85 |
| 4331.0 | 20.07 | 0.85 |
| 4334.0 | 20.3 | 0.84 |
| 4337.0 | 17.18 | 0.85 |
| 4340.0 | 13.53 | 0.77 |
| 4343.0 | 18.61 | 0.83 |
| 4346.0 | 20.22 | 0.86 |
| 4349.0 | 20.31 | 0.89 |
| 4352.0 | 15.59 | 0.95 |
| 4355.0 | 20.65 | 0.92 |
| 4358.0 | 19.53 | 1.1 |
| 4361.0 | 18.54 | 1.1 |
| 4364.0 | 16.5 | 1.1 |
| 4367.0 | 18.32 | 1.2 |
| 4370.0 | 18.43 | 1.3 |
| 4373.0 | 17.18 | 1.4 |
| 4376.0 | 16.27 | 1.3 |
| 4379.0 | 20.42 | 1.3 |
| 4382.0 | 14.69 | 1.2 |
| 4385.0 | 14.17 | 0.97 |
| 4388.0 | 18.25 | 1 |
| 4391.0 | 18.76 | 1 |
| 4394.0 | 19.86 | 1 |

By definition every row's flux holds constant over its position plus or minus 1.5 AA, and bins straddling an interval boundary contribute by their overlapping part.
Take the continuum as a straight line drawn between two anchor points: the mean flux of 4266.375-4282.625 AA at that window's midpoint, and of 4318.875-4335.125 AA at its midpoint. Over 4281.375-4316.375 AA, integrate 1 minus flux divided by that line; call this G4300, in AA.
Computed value 5.21 AA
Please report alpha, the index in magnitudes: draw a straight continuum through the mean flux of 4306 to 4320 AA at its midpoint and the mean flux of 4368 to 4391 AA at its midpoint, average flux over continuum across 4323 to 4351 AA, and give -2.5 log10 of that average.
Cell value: -0.13 mag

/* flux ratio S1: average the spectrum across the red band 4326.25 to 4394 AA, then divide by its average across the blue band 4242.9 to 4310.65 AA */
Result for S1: 1.15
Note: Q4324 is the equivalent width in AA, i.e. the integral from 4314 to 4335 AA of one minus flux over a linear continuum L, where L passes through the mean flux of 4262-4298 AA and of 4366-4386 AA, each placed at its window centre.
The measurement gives -2.3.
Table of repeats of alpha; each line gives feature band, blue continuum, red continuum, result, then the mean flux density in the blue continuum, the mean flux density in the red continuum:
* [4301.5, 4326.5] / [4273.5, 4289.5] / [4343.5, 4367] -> 0.16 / 16.7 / 18.7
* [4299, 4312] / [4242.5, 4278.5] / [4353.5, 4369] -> 0.40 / 16.6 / 18.7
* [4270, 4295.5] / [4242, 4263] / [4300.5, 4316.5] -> -0.10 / 16.5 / 13.5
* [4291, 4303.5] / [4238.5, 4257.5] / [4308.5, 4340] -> 0.17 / 16.9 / 17.2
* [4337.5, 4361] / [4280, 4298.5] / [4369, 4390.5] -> -0.09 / 16.3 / 17.1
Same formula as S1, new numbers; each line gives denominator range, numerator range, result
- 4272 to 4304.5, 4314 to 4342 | 1.15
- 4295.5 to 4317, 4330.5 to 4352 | 1.33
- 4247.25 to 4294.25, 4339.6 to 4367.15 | 1.11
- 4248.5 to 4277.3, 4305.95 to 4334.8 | 1.03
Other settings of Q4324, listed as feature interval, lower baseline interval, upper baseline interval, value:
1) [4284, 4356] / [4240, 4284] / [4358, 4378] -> 3.0 AA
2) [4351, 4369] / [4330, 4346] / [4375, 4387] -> -1.1 AA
